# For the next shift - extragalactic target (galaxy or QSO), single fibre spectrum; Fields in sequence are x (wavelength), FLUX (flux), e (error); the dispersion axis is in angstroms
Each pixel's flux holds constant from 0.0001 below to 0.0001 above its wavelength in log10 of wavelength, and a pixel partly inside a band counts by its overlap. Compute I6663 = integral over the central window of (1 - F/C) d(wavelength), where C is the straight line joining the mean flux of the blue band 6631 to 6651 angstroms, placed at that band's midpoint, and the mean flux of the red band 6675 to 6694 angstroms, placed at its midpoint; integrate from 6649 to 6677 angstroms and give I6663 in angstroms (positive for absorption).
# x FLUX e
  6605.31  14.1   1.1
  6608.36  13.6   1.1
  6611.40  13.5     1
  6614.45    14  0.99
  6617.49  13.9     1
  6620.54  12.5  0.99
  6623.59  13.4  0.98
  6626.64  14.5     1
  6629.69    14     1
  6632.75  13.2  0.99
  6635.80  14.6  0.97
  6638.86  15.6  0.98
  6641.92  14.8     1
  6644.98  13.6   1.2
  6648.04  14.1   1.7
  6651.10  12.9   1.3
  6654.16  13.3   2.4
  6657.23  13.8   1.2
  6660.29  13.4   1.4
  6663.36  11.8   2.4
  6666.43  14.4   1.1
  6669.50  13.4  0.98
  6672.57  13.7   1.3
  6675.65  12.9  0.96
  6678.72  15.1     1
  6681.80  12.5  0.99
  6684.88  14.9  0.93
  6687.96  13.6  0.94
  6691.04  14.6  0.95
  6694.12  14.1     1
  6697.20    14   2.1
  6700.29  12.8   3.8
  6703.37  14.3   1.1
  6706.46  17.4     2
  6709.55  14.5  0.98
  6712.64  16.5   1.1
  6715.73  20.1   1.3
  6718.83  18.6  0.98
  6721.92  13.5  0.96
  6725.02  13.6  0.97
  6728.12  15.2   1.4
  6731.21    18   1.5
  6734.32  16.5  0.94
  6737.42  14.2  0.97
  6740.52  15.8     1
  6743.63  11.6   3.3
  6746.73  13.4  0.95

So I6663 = 1.6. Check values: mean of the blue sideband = 14.2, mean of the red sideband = 14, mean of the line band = 13.3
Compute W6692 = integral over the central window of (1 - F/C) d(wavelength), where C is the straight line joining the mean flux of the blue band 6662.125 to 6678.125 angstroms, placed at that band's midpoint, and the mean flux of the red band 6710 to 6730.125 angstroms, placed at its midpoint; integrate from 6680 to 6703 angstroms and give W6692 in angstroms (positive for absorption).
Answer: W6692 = 1.2 angstroms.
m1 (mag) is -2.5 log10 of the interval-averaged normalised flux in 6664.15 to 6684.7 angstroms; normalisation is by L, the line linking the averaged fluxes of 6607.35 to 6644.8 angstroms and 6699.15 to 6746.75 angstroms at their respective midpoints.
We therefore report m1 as 0.08 mag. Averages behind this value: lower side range 14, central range 13.7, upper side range 15.5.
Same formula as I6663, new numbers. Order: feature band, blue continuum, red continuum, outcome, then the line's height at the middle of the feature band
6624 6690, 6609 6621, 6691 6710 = 1.1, 14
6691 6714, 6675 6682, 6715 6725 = 0.9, 15.4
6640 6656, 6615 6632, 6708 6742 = 0.5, 14.2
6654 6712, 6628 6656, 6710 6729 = 4.5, 15.2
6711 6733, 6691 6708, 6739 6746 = -3.8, 14.1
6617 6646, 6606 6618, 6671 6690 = -0.5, 13.8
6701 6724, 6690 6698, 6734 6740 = -2.4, 14.7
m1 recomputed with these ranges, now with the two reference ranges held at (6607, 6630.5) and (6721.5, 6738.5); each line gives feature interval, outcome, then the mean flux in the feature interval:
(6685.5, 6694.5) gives 0.04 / 14.2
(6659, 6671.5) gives 0.09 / 13.3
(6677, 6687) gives 0.04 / 14.1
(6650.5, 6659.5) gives 0.06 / 13.4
